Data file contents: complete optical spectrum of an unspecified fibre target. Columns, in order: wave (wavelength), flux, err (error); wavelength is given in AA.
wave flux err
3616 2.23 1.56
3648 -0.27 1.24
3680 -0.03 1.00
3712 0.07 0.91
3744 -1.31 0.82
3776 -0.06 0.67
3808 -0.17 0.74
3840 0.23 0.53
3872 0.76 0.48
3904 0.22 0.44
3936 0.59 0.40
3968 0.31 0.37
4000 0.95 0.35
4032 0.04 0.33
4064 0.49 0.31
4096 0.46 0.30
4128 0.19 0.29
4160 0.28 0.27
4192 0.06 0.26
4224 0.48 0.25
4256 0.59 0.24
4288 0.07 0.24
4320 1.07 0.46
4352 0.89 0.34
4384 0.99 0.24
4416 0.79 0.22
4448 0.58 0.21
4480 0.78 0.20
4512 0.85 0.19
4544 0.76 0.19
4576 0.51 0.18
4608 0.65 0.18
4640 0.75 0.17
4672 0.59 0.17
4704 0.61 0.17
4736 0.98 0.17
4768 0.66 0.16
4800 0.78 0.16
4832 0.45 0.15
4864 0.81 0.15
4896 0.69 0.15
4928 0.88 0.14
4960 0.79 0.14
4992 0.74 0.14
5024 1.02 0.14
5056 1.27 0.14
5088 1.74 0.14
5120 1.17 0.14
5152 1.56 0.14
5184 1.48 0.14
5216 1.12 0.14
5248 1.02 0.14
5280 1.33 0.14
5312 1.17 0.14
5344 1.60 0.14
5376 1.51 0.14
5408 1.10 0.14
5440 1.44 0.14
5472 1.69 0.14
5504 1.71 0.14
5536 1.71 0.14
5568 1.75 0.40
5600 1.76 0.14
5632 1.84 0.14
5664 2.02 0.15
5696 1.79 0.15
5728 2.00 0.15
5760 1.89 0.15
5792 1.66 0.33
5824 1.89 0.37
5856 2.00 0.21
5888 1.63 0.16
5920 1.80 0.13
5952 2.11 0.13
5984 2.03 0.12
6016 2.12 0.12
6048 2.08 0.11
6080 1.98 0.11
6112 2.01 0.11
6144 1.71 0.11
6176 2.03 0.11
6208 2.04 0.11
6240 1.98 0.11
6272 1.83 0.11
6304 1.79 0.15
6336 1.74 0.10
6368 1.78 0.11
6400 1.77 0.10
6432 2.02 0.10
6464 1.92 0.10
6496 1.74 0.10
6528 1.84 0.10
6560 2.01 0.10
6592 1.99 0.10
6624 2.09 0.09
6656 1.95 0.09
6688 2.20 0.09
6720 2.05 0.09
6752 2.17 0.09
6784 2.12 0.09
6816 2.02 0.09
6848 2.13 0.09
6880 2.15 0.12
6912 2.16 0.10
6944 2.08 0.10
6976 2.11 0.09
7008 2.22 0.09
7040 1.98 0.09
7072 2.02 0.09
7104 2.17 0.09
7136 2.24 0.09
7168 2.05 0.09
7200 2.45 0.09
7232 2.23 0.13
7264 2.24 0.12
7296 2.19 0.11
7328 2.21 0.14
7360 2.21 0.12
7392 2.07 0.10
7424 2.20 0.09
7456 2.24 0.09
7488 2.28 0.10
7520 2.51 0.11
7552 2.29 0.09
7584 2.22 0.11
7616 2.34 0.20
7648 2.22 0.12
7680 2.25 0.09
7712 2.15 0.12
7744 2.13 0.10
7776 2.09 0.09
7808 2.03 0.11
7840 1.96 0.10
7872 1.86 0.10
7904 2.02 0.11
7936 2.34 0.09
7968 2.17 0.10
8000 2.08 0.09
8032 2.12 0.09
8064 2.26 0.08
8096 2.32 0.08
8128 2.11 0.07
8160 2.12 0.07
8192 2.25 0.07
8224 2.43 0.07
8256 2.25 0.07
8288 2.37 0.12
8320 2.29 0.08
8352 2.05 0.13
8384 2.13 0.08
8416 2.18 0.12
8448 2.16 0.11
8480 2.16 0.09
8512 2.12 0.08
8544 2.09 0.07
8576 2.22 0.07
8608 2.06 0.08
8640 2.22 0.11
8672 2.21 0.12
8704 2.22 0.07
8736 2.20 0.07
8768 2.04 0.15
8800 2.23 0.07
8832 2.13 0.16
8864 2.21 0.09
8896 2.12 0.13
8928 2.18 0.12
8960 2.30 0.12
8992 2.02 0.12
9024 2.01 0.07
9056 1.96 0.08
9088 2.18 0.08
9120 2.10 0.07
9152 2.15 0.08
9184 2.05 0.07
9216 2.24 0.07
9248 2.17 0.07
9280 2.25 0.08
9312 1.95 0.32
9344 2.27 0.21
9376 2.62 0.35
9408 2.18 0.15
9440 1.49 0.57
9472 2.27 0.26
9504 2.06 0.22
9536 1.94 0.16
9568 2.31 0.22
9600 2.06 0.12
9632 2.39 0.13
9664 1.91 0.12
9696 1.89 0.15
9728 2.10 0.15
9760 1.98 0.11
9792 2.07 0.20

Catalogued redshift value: 0.257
